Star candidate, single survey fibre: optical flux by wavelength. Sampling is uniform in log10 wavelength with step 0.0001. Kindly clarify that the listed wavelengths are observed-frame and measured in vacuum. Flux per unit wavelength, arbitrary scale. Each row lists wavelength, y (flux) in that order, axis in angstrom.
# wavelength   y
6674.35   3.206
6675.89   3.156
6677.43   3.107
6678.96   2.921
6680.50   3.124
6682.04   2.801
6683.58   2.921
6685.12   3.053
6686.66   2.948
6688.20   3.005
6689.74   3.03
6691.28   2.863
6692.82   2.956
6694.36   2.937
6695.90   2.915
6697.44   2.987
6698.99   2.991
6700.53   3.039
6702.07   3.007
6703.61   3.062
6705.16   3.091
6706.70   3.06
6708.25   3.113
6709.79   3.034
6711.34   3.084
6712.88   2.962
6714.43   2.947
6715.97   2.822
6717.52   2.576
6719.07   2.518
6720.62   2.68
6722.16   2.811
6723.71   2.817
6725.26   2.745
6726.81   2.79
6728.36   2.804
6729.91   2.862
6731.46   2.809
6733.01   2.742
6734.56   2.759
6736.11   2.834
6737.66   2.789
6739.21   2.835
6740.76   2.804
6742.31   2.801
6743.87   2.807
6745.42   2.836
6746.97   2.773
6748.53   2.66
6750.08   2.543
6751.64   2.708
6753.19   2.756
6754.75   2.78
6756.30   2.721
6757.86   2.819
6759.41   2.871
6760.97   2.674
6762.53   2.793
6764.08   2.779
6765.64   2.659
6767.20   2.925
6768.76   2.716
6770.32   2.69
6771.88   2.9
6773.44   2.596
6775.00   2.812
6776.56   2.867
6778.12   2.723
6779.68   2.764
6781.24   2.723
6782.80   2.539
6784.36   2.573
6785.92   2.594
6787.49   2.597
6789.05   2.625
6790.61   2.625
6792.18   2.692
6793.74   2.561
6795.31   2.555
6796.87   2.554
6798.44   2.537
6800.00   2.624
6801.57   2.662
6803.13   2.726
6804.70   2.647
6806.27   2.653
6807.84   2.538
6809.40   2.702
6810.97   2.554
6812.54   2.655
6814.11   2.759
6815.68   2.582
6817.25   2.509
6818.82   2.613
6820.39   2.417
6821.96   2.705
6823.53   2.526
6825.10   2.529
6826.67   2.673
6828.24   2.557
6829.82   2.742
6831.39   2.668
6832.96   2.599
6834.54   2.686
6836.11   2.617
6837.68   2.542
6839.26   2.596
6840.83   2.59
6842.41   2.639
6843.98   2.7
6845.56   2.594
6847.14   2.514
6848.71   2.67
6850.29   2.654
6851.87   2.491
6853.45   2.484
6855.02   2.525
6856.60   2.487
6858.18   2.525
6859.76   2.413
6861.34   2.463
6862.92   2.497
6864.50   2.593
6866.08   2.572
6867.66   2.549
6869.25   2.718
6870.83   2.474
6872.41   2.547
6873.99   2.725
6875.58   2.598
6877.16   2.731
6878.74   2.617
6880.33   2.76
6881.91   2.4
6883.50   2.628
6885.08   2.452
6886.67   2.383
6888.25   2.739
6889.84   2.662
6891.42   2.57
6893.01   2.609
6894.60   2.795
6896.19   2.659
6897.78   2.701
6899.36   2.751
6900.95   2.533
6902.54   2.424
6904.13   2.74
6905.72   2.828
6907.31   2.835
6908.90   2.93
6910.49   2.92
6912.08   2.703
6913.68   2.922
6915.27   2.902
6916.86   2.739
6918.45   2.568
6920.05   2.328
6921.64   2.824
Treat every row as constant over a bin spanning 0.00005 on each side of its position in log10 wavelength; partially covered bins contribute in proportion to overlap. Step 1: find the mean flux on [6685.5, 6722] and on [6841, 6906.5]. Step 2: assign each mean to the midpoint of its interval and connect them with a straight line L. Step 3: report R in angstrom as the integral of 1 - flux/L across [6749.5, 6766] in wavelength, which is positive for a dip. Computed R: 0.52 angstrom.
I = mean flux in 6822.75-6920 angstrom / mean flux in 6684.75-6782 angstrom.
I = 0.93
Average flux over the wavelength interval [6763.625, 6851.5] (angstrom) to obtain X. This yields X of 2.64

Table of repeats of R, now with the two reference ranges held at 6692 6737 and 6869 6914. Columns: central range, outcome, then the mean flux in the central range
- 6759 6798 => 1.6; 2.69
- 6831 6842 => 0.5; 2.61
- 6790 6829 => 2.3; 2.61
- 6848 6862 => 1.0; 2.52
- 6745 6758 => 0.5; 2.73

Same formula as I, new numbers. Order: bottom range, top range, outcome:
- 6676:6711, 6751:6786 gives 0.91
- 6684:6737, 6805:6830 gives 0.90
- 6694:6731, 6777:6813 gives 0.91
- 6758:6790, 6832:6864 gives 0.94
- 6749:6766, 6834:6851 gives 0.96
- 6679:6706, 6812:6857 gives 0.87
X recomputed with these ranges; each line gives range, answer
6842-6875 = 2.56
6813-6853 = 2.61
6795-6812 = 2.62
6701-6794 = 2.78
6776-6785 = 2.7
